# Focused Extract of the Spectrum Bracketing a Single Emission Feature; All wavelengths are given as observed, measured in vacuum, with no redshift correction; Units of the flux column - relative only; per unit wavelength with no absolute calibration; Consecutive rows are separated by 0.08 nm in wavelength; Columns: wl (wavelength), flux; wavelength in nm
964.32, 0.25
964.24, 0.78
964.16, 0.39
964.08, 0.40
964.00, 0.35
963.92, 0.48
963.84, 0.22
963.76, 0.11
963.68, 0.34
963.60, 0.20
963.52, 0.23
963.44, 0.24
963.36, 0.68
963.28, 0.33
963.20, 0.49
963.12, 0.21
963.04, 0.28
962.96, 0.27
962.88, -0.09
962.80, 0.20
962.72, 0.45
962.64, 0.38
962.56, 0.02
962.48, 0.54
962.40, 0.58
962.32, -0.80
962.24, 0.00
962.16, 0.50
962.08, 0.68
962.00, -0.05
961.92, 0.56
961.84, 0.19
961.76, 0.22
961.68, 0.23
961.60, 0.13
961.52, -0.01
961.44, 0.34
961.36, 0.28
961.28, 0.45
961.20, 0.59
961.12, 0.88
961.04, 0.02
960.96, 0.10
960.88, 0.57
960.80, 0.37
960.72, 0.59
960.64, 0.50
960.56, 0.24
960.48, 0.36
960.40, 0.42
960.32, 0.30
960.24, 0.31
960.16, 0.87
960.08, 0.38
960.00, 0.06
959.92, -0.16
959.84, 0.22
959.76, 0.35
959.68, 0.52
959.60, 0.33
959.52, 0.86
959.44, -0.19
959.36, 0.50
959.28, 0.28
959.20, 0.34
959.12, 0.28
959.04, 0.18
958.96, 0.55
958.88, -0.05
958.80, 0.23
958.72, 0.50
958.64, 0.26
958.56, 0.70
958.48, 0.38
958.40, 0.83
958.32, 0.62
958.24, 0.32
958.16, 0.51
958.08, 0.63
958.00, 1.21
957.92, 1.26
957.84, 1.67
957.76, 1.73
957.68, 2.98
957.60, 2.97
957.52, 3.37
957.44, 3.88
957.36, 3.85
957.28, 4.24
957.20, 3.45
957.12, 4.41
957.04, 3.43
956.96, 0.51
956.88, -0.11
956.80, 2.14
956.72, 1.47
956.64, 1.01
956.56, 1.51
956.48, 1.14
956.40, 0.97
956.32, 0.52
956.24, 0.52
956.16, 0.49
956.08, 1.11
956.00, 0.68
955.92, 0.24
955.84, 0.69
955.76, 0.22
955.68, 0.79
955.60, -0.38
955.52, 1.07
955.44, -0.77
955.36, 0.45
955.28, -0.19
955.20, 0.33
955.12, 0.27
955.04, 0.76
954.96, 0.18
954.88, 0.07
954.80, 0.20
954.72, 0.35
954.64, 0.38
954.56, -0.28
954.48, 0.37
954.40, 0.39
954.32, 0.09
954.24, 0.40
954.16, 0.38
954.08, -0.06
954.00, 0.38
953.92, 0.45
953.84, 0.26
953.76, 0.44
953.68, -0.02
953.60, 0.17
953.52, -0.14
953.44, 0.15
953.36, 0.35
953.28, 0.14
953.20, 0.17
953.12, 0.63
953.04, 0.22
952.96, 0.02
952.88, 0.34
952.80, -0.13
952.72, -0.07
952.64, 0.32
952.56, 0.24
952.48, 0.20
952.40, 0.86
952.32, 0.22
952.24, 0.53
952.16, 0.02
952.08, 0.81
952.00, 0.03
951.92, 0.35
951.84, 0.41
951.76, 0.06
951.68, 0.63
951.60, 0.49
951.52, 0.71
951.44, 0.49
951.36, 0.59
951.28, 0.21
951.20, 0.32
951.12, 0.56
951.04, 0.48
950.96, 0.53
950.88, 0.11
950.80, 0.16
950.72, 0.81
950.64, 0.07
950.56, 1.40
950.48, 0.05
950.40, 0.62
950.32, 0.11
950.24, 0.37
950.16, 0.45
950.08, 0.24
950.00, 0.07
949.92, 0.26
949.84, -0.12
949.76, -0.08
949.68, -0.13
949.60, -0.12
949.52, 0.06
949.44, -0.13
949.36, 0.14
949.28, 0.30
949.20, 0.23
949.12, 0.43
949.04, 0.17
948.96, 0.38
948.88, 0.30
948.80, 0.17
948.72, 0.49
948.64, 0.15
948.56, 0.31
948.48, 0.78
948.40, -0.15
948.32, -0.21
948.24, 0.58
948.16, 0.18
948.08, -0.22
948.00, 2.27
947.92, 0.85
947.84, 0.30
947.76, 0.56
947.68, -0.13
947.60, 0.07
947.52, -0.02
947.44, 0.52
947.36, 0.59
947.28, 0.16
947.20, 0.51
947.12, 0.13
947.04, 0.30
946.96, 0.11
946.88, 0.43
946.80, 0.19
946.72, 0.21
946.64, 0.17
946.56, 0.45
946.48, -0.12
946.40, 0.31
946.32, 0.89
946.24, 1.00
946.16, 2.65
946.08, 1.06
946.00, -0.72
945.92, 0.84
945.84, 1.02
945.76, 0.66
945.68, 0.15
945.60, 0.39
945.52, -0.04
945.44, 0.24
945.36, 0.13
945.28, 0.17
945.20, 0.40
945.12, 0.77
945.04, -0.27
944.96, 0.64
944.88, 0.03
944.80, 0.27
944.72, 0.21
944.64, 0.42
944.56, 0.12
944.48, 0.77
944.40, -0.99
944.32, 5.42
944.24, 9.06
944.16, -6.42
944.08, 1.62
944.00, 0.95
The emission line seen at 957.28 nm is H-beta 4861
